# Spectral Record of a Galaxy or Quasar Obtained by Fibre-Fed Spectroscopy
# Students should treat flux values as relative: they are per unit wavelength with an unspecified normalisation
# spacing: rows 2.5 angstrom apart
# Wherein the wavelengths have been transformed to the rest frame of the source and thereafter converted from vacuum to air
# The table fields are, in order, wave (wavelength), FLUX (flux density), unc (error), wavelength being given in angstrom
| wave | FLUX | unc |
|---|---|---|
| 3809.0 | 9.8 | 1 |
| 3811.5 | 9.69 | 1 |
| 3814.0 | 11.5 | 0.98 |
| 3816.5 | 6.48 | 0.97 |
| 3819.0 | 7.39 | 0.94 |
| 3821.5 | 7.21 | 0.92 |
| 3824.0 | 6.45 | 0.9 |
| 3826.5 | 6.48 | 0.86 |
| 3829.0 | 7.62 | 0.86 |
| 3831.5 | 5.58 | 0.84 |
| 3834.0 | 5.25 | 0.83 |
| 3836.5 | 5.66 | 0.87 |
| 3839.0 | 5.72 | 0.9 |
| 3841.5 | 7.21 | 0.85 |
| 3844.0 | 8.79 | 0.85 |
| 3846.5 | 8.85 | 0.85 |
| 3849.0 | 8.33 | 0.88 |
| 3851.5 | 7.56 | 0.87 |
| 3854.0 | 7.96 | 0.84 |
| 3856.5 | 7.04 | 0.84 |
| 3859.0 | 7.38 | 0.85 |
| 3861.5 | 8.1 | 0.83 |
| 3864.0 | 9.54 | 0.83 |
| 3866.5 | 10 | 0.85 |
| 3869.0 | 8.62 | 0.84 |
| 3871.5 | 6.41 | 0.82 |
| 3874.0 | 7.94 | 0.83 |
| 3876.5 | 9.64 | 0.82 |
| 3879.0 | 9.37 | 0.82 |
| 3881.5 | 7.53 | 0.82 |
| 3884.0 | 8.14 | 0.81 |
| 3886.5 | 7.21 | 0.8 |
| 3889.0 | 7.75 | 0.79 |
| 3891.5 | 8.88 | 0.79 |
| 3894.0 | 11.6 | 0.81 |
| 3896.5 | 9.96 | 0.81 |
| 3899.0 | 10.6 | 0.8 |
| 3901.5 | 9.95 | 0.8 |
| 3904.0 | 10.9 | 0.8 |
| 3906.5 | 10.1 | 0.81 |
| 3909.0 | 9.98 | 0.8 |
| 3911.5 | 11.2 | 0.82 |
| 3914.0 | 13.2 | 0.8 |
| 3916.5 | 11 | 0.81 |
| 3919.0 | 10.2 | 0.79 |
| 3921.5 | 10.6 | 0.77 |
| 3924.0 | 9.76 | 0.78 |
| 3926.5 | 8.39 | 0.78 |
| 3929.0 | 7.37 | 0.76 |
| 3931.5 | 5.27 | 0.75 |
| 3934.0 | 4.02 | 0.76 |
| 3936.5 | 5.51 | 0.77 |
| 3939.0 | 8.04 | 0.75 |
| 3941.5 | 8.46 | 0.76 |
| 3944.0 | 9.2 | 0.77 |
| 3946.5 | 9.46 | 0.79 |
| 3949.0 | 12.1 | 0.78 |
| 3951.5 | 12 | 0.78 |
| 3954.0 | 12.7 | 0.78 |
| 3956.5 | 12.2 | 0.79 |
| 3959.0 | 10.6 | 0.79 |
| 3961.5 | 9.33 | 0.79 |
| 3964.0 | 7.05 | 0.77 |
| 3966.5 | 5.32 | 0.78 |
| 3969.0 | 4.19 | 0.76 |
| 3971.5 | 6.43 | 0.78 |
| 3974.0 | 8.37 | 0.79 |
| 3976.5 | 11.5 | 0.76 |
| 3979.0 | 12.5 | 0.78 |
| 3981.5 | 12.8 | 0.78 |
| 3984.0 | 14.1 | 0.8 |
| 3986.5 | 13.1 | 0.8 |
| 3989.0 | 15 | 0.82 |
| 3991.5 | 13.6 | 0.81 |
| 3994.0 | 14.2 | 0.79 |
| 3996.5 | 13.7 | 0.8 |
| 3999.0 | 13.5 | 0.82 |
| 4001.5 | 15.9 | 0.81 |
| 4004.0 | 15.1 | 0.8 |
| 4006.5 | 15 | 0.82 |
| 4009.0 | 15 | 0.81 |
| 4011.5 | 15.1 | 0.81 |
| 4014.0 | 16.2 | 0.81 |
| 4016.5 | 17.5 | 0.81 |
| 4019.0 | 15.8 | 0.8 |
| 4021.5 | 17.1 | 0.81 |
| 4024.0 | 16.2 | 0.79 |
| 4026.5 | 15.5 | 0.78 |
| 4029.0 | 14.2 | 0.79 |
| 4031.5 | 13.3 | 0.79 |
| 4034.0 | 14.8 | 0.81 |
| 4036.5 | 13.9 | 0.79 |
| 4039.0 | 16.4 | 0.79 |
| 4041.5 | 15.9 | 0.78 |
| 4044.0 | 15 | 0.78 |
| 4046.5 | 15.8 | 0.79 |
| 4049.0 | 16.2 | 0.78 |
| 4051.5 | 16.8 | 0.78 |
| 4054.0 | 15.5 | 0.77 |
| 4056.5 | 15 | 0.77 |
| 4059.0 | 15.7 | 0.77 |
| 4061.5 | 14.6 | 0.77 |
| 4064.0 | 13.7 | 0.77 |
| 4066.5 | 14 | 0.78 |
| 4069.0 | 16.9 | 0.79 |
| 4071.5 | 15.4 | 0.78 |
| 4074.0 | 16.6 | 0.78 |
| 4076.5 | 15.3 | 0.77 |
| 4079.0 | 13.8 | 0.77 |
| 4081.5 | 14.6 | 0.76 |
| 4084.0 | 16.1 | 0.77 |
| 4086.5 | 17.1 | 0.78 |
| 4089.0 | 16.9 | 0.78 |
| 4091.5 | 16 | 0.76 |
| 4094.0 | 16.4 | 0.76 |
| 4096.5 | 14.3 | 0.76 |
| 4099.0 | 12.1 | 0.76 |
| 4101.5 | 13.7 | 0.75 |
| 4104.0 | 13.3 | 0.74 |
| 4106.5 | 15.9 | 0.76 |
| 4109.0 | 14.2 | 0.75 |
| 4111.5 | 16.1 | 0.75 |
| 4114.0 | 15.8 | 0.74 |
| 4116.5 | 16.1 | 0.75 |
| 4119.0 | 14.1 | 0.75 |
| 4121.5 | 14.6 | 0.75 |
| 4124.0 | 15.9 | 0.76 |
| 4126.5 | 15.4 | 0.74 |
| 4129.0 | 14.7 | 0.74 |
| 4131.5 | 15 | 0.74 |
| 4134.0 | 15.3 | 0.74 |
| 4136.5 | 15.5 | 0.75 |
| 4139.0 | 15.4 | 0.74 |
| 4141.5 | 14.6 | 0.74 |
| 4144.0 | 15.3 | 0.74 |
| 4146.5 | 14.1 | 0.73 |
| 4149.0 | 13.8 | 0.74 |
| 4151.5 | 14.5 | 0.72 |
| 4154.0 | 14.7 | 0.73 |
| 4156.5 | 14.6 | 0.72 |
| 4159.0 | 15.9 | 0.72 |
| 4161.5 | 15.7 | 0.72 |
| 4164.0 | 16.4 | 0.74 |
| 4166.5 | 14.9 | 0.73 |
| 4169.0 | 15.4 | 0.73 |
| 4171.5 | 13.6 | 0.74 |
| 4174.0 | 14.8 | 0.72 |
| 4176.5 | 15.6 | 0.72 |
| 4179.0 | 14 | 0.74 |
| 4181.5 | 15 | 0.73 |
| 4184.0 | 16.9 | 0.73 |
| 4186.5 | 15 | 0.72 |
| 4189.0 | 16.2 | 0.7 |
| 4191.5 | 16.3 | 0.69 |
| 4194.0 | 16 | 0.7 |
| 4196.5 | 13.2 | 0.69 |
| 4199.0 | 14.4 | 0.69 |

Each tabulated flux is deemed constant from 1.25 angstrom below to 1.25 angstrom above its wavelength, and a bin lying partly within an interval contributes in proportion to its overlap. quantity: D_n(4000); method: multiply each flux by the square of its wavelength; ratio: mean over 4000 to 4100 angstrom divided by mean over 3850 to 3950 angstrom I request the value 1.9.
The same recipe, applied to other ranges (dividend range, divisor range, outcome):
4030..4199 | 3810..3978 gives 1.97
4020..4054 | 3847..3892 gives 2.06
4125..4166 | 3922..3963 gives 1.84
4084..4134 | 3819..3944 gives 2.04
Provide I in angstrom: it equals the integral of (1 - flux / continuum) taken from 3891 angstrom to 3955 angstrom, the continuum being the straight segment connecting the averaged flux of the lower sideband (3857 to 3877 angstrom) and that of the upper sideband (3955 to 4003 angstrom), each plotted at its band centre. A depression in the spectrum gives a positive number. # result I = 0.9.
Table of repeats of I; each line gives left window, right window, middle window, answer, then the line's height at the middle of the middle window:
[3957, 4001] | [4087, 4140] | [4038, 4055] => -3.75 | 13.1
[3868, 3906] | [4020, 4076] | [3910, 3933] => 1.55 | 10.4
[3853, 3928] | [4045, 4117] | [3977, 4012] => -4.24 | 12.6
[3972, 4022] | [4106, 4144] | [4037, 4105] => -2.53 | 14.7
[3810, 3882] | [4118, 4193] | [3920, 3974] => 8.90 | 10.2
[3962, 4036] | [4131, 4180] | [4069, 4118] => -3.61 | 14.2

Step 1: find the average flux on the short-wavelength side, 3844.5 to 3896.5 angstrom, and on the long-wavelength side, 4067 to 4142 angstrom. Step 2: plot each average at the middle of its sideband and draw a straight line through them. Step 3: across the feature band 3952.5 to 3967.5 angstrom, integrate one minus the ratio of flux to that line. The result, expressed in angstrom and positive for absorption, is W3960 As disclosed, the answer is 1.8 angstrom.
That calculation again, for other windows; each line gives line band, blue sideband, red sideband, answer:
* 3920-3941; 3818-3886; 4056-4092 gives 5.9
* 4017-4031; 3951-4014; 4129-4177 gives -3.3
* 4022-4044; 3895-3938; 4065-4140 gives -3.5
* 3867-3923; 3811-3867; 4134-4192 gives -4.2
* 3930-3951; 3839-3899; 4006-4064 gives 6.6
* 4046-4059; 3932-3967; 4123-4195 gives -4.1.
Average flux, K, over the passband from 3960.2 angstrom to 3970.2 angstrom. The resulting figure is 6.5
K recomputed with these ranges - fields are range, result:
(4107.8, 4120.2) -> 15.3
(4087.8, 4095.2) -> 16.4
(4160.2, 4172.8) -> 15.2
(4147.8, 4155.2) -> 14.3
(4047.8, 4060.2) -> 15.8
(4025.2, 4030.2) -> 14.9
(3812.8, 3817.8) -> 8.95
